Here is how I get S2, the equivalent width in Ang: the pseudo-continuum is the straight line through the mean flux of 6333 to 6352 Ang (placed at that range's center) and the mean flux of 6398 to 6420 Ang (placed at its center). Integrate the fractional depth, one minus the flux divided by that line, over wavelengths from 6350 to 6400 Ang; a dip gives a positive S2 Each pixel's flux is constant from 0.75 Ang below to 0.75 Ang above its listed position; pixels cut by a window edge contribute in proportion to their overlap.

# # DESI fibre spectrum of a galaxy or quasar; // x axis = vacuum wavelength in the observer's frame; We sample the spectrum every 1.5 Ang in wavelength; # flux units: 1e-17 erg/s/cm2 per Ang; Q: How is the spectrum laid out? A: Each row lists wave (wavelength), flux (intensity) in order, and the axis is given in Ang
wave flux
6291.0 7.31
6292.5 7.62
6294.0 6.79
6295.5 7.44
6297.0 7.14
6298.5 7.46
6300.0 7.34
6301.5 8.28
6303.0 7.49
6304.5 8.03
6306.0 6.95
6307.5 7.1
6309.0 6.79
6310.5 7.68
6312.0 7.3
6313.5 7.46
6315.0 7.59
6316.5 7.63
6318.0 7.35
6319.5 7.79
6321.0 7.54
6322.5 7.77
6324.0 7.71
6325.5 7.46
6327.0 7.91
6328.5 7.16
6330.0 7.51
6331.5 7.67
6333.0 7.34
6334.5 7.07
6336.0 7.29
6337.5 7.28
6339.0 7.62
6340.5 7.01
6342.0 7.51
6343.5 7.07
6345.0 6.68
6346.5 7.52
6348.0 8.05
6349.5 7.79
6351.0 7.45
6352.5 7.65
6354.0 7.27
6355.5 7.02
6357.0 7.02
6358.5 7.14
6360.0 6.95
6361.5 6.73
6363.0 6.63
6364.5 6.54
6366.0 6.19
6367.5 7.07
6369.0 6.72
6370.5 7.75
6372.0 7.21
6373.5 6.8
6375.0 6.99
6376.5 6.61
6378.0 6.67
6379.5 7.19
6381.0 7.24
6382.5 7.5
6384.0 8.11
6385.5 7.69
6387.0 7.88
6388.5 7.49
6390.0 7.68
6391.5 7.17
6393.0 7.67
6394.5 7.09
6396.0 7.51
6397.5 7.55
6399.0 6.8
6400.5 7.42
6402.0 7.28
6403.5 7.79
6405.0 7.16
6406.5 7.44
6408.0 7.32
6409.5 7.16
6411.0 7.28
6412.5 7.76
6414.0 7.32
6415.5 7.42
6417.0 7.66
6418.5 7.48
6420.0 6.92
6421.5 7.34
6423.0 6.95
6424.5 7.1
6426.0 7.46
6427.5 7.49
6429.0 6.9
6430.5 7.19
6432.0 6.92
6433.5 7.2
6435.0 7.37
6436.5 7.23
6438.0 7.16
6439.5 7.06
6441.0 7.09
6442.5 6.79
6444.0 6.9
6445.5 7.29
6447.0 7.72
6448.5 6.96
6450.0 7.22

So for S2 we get 1.2 Ang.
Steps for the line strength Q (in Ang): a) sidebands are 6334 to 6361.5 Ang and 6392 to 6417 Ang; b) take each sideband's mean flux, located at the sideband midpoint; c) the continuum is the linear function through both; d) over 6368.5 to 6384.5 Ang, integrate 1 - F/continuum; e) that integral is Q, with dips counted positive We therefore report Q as 0.4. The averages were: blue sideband 7.29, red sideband 7.38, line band 7.15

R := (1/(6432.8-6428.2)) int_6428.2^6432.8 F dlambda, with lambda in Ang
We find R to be 7.01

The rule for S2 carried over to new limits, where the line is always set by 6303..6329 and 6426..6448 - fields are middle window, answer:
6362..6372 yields 0.7 Ang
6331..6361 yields 0.4 Ang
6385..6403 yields -0.4 Ang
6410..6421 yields -0.3 Ang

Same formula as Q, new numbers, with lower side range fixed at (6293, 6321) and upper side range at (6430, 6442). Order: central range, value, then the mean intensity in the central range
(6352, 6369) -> 0.9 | 6.91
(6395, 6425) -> -0.5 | 7.33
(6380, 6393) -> -0.6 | 7.59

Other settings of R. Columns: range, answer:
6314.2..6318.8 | 7.53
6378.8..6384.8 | 7.51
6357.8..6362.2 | 6.94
